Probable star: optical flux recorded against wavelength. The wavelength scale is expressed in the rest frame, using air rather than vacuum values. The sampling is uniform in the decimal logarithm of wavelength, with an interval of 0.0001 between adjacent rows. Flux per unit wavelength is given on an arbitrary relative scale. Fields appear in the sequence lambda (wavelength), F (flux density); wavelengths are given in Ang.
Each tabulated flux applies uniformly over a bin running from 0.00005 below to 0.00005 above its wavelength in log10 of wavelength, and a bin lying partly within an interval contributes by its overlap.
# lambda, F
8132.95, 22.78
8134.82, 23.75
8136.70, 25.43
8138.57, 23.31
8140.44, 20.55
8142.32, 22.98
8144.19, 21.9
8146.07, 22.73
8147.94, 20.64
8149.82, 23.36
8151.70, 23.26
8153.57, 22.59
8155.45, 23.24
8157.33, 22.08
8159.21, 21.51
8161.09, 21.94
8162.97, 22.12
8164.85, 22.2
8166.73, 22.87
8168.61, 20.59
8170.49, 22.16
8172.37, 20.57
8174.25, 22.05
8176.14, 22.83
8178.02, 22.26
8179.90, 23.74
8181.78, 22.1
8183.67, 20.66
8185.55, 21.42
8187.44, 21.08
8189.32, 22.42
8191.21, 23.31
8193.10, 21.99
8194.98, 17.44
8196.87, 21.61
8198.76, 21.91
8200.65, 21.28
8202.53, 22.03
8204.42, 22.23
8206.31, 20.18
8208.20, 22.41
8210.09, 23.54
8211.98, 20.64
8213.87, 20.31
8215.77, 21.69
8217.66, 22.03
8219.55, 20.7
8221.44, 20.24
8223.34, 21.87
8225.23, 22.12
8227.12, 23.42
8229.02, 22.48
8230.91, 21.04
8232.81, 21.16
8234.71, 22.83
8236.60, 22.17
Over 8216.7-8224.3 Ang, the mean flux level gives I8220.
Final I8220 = 21.2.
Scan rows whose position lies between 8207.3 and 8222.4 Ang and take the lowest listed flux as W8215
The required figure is 20.24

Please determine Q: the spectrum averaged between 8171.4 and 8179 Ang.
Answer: 21.9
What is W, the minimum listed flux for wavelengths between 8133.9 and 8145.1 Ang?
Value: 20.55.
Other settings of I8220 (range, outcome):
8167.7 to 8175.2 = 21.3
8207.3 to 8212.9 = 22.2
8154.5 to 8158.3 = 22.6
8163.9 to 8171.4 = 22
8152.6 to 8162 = 22.3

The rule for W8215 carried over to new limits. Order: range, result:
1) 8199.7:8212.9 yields 20.18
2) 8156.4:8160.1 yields 21.51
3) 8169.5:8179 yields 20.57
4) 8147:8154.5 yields 20.64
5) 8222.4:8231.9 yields 21.04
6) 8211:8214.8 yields 20.31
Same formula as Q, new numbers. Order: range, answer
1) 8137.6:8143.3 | 22.3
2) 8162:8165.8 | 22.2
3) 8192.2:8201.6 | 20.9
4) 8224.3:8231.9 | 22.3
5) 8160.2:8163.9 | 22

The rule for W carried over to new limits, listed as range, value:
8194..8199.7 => 17.44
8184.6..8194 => 21.08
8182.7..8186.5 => 20.66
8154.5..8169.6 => 20.59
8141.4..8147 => 21.9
